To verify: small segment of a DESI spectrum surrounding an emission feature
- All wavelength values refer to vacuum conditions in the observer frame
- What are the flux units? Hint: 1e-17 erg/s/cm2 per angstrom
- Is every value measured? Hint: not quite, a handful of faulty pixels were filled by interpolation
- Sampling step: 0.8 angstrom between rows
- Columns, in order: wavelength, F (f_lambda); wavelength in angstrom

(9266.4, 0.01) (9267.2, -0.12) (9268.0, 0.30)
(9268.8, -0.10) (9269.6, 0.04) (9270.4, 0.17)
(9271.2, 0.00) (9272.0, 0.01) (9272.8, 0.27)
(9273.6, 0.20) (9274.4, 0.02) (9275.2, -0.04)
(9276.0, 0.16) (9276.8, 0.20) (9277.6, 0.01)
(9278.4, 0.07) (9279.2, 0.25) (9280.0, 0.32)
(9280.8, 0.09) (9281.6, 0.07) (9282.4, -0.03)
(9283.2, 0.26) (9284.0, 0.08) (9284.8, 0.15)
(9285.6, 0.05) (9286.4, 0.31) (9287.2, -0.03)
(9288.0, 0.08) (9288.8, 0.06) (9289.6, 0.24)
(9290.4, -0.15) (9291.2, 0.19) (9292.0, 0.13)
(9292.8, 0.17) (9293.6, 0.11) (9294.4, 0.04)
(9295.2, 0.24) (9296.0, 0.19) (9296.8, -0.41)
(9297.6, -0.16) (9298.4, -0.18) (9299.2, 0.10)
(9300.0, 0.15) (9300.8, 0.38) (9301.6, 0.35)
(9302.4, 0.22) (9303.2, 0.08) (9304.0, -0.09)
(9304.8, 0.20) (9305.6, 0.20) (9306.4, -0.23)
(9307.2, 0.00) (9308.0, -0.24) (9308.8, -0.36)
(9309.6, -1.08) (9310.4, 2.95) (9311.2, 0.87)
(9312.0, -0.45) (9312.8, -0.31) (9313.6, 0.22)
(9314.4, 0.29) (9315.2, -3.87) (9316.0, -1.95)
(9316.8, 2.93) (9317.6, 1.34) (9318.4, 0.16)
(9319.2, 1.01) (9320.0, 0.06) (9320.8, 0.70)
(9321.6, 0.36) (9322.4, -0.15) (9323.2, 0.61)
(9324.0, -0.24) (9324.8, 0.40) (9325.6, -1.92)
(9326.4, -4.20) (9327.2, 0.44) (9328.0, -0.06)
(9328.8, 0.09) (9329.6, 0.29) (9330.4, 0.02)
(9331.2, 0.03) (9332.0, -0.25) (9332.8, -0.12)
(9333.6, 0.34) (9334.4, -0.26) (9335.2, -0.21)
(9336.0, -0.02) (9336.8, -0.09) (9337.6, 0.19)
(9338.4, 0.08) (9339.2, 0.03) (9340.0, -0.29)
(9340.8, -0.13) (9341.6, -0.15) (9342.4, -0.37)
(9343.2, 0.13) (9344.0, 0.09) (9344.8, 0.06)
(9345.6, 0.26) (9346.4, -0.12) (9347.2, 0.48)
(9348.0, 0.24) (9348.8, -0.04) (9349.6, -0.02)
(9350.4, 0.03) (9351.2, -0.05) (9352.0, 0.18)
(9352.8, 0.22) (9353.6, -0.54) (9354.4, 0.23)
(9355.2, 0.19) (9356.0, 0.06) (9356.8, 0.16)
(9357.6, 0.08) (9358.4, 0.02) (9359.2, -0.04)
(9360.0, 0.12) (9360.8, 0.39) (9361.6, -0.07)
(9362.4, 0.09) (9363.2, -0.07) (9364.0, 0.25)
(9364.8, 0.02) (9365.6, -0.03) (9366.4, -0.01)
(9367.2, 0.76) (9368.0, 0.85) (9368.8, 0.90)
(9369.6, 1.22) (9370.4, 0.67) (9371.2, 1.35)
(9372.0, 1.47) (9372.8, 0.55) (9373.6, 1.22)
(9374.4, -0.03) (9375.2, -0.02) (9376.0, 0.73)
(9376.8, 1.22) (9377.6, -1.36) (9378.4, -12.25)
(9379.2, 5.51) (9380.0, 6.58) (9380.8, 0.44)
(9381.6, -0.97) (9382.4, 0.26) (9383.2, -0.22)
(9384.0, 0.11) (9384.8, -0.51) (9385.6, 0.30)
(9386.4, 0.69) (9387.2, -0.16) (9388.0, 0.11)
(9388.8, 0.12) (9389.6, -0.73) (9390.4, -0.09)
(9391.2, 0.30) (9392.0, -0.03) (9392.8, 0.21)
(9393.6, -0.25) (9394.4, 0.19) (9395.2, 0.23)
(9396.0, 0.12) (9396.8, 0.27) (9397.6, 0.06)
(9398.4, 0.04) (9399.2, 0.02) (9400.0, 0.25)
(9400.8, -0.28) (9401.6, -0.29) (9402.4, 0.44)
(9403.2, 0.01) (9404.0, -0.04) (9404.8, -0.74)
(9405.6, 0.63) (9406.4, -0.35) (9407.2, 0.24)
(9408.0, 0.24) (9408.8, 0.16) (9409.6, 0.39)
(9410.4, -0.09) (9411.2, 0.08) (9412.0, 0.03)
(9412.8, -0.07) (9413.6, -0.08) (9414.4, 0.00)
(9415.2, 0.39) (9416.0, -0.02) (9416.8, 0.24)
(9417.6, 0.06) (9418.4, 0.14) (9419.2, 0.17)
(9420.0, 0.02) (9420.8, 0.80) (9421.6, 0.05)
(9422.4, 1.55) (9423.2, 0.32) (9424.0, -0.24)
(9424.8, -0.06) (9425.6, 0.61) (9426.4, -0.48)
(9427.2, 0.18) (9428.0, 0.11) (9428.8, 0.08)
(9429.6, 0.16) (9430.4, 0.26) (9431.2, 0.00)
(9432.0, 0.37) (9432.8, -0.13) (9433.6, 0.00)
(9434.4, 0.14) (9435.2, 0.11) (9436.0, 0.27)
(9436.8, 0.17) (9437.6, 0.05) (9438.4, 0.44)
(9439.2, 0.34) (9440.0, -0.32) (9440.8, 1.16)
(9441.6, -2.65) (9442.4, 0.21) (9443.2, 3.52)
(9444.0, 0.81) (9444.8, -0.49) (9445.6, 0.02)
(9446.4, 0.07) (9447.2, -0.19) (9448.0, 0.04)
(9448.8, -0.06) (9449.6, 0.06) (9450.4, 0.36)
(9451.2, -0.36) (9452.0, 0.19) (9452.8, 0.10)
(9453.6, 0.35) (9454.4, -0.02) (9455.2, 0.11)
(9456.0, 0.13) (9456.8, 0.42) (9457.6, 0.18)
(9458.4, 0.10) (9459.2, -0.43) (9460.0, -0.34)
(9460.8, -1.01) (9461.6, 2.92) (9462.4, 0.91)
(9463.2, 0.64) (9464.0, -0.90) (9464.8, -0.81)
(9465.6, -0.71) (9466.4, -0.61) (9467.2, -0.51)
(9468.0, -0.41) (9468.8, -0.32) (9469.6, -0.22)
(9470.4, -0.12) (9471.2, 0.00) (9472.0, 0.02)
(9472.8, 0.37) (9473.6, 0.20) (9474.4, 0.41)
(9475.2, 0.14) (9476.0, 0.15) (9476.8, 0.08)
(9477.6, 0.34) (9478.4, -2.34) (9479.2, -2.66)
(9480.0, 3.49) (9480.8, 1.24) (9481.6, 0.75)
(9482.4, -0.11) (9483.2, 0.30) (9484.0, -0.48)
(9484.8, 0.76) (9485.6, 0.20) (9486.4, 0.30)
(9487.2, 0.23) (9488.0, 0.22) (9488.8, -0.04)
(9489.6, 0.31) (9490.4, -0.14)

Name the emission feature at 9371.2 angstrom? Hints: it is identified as H-beta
